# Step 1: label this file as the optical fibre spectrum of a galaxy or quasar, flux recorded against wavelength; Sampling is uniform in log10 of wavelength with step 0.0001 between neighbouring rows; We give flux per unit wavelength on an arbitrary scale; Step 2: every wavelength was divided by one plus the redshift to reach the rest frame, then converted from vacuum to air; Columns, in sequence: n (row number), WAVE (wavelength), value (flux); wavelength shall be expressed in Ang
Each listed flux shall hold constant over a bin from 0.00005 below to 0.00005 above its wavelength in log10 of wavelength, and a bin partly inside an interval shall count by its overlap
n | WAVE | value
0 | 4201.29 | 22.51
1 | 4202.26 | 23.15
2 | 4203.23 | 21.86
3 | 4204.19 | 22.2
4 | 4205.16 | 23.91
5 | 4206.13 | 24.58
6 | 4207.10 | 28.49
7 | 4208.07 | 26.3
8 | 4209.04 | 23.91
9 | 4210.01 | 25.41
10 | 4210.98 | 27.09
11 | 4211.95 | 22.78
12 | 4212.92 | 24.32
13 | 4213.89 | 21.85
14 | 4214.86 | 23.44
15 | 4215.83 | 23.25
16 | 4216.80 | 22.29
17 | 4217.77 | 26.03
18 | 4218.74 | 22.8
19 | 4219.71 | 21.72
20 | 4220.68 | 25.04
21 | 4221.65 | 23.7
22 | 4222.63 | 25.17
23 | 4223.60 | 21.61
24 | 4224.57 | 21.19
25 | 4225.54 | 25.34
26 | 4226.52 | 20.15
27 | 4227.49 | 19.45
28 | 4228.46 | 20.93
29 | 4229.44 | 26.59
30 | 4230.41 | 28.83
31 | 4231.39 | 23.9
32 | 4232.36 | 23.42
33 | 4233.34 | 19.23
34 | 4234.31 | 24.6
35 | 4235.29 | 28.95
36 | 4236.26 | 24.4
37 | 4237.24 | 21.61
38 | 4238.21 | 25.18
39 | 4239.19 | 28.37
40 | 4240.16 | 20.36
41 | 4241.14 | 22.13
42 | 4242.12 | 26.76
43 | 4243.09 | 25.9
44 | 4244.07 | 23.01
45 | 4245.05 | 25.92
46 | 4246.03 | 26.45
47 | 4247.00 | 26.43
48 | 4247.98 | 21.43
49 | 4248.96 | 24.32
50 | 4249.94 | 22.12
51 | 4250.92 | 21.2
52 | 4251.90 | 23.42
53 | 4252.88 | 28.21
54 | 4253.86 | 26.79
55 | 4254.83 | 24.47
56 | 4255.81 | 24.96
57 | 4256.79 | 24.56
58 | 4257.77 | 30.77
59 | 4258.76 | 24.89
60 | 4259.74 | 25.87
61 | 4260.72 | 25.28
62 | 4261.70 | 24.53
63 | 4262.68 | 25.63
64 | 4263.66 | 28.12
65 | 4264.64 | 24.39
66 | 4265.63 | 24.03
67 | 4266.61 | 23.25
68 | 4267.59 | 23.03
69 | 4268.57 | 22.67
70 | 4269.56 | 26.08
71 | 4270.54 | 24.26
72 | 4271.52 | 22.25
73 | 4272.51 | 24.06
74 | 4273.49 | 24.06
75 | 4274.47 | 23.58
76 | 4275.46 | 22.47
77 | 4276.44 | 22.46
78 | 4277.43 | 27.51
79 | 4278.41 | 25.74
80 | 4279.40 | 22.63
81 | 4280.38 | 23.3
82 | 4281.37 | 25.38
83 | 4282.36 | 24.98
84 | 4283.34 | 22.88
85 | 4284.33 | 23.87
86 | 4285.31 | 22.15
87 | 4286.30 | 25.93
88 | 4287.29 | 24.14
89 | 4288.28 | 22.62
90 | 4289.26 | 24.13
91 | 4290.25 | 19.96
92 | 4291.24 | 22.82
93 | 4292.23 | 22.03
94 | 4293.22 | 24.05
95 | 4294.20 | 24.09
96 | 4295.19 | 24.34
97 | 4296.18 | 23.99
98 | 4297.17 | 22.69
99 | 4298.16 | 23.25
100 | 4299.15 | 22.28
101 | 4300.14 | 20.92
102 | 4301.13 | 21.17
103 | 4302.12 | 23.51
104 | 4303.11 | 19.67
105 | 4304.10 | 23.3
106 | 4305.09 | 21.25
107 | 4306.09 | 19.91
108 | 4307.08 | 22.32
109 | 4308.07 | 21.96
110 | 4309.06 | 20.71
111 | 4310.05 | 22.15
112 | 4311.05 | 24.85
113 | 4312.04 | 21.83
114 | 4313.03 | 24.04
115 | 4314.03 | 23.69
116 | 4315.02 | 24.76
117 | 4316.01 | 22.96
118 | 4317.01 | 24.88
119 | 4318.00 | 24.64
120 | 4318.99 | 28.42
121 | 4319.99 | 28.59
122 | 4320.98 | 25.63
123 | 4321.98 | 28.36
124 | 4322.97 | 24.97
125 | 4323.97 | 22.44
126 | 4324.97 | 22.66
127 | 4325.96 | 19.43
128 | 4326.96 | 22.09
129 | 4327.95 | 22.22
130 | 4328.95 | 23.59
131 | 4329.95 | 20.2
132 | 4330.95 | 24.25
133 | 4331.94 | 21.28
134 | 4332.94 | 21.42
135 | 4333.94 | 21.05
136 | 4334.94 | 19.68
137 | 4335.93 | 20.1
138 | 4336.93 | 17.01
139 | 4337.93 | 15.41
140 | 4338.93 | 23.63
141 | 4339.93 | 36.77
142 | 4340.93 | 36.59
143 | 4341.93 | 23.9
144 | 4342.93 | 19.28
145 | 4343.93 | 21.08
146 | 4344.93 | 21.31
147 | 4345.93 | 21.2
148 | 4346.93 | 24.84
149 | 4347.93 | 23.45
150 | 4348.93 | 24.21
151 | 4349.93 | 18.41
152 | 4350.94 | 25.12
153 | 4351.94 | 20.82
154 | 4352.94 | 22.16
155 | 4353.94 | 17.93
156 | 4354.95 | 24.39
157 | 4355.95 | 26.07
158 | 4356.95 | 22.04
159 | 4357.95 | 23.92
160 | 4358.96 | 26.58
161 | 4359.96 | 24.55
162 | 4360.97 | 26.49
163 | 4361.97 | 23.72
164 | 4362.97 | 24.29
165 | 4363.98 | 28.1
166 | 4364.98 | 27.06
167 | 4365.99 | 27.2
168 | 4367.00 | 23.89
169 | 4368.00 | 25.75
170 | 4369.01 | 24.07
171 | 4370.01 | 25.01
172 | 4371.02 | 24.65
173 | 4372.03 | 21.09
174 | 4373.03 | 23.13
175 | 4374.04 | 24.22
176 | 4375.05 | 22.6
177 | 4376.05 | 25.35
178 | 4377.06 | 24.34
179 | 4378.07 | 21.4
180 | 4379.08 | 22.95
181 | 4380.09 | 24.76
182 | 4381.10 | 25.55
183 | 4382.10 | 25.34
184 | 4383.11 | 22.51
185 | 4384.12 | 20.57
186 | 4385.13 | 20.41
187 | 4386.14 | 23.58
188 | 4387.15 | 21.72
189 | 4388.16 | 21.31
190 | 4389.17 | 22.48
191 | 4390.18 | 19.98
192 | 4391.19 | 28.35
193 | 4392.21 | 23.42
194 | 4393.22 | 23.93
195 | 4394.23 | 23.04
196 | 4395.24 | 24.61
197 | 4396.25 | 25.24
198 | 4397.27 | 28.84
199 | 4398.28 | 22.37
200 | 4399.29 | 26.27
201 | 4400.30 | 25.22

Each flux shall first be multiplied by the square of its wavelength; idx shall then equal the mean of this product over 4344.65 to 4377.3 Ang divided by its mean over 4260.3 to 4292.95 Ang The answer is 1.0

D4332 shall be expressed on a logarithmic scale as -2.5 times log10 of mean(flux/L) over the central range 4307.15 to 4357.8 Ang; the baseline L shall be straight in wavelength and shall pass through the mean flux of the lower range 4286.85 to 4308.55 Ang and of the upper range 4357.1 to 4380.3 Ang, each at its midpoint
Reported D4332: 0.01 mag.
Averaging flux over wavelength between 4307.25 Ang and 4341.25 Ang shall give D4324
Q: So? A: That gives 23.5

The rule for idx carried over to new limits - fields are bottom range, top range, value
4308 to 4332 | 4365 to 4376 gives 1.05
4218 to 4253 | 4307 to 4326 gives 1.05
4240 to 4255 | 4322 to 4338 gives 0.92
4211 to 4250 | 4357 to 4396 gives 1.08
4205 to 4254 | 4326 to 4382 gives 1.03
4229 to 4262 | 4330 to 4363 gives 0.97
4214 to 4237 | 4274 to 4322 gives 1.03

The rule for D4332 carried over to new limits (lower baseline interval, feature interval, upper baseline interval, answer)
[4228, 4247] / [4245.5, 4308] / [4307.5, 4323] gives 0.03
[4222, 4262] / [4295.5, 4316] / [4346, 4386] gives 0.08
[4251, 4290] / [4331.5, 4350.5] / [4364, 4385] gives 0.07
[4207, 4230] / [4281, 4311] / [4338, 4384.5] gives 0.05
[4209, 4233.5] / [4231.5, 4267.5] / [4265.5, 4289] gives -0.05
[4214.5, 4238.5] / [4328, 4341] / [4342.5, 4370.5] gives 0.05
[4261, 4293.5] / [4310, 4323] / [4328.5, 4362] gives -0.08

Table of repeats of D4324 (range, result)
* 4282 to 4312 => 22.7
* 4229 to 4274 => 24.7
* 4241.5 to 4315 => 23.8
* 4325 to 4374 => 23.3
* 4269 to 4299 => 23.7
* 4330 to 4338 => 20.3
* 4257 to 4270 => 25.2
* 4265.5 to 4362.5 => 23.3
